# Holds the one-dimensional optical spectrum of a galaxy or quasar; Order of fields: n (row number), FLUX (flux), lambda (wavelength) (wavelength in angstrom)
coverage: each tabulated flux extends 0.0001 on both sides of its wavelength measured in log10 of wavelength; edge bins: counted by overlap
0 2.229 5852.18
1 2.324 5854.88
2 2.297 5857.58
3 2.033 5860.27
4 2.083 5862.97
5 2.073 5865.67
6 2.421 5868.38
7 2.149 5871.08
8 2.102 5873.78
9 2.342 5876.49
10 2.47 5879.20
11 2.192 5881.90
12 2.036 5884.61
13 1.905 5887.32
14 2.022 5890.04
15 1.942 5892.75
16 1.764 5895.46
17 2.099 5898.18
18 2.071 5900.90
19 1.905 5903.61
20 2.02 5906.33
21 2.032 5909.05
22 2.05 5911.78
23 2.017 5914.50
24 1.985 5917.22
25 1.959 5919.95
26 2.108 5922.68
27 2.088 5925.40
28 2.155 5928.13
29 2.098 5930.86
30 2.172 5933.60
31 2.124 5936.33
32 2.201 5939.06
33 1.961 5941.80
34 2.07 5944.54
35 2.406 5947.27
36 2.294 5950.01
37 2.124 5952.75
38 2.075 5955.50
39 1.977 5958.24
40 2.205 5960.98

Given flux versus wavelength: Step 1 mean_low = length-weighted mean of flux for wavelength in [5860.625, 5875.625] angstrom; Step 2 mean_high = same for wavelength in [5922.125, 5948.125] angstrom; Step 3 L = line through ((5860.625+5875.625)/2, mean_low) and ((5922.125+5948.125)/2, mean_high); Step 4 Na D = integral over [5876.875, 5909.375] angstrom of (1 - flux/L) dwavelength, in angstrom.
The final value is 1.6 angstrom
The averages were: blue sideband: 2.16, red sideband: 2.13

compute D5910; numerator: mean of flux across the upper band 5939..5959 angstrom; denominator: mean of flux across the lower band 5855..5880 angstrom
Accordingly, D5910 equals 0.96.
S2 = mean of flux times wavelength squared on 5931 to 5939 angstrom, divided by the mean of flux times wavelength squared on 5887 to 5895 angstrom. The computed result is 1.12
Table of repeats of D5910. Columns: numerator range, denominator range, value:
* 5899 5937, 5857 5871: 0.95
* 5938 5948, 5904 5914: 1.06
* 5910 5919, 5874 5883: 0.87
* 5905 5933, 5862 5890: 0.95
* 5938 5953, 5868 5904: 1.04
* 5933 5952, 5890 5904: 1.11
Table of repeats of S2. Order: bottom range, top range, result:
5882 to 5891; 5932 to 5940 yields 1.09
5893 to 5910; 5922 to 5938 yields 1.09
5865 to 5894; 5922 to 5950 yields 1.02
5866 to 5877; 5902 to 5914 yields 0.91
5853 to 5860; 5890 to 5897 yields 0.85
